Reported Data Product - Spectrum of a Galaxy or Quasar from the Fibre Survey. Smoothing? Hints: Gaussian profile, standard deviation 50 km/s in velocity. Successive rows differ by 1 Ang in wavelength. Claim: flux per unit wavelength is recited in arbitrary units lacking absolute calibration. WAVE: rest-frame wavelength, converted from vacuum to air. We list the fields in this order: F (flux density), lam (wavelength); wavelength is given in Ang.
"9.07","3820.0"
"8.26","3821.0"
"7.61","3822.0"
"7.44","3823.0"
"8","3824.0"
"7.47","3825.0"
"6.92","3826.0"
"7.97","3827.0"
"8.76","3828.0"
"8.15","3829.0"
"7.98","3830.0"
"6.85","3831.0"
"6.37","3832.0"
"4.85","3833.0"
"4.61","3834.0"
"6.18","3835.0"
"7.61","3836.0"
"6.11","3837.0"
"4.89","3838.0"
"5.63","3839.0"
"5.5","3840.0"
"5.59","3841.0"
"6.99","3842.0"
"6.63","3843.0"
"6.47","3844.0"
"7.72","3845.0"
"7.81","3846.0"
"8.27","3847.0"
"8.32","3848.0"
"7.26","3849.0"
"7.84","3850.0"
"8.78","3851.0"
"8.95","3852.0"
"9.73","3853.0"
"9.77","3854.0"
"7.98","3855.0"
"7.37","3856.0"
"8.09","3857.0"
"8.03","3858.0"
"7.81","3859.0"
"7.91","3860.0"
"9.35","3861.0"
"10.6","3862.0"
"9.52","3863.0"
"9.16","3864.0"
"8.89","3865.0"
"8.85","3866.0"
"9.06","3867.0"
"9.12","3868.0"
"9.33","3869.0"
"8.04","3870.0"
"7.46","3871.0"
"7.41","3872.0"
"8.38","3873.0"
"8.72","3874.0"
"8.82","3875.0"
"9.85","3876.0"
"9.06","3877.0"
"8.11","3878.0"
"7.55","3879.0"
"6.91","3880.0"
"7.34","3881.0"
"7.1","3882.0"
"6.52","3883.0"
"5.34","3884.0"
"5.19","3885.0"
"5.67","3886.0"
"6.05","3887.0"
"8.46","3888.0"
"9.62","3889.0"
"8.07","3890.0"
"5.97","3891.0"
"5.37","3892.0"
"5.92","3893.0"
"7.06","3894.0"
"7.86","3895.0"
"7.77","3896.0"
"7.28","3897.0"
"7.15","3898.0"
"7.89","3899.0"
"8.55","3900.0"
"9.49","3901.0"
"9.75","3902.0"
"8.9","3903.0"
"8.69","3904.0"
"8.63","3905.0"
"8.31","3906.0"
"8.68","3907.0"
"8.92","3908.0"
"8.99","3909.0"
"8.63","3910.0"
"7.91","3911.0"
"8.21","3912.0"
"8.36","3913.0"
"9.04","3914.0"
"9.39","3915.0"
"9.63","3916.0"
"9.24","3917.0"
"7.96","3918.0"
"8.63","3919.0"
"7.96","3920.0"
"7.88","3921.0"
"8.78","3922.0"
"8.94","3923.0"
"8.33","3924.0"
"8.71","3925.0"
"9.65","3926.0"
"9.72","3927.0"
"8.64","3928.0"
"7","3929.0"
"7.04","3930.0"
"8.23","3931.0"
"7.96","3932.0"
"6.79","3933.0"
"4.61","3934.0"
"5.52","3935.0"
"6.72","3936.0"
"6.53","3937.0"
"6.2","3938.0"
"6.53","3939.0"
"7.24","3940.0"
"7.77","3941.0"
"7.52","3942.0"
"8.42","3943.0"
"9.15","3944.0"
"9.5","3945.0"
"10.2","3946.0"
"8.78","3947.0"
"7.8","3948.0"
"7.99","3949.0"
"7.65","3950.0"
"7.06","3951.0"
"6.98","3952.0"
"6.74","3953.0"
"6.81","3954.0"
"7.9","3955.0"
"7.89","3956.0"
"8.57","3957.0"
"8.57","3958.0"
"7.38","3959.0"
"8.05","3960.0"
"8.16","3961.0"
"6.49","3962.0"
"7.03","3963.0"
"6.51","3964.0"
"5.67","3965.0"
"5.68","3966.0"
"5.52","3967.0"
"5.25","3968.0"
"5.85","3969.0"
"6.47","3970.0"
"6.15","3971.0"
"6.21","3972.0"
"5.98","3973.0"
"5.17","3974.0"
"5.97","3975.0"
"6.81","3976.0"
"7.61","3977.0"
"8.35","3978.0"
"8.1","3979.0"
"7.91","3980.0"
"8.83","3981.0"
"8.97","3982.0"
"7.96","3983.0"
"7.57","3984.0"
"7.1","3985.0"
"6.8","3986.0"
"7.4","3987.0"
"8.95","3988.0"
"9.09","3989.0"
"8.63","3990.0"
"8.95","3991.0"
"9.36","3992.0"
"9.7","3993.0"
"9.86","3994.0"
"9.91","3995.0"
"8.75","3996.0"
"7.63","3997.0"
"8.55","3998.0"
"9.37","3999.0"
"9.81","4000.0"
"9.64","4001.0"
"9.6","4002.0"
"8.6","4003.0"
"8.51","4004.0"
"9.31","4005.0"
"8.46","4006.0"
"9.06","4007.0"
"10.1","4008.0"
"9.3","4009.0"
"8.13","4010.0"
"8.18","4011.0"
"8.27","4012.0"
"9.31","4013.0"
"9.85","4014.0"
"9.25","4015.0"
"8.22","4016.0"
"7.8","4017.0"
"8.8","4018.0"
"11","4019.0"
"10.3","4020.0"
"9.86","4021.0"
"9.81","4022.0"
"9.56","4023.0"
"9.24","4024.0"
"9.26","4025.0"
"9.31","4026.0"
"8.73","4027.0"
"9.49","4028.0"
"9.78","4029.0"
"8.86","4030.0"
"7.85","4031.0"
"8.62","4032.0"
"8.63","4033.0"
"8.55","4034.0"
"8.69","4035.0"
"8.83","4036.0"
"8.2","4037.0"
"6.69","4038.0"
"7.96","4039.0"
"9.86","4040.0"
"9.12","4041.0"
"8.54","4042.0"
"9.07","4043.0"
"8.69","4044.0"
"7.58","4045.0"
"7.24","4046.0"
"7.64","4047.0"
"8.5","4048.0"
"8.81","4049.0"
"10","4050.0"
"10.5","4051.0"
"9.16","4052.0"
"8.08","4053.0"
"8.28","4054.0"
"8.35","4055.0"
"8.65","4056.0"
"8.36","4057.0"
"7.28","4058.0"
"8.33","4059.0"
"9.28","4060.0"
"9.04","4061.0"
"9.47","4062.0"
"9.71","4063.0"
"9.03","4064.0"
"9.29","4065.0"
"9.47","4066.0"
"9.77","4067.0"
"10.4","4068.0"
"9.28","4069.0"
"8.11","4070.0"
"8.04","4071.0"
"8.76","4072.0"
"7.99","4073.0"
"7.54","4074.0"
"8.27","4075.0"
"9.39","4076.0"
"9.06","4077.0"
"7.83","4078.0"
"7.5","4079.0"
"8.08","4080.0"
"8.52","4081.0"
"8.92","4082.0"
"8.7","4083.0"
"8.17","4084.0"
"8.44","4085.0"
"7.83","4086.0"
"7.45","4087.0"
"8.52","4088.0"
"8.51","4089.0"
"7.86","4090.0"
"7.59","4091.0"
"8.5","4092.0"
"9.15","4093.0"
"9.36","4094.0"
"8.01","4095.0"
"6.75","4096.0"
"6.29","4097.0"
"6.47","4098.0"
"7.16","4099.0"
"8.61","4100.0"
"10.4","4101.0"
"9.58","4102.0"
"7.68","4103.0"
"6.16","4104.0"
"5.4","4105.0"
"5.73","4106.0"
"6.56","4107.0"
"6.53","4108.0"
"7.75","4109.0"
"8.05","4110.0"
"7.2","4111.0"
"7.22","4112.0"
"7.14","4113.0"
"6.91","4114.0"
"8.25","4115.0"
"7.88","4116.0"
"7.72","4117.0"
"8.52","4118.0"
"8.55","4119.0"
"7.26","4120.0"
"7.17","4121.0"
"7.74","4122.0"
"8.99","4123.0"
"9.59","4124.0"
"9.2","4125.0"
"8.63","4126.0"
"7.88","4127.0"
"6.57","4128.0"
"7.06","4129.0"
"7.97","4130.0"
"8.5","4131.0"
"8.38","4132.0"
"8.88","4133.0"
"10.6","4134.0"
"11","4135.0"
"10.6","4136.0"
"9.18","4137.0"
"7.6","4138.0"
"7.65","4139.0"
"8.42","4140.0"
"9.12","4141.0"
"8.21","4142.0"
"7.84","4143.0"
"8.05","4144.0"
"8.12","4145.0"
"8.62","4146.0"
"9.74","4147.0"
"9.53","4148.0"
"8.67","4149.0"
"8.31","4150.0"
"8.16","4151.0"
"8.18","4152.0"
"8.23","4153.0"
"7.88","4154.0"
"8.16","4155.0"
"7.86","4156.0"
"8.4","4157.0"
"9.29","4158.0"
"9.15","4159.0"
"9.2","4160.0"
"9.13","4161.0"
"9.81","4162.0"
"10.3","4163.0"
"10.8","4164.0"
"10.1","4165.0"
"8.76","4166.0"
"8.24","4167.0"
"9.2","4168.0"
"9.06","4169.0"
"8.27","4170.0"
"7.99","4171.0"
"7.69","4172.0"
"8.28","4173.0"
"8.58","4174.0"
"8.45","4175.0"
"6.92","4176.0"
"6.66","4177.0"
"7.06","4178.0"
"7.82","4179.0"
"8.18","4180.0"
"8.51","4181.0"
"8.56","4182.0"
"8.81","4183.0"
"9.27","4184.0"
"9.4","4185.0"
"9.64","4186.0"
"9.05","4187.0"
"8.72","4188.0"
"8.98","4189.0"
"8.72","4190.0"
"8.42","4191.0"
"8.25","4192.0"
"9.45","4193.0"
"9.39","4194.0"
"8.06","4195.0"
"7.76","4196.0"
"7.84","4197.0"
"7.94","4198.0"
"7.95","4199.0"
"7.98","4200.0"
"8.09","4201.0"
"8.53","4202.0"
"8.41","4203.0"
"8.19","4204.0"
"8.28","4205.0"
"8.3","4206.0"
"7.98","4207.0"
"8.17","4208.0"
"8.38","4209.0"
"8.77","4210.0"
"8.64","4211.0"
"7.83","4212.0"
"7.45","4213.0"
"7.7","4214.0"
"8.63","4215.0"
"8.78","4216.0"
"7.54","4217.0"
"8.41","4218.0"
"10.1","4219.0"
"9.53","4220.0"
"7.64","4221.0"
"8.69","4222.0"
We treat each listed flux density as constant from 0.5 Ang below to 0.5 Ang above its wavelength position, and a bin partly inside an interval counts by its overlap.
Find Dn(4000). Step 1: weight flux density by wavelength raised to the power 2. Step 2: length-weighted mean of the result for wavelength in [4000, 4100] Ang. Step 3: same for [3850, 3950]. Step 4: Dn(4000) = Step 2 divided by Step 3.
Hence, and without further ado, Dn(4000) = 1.2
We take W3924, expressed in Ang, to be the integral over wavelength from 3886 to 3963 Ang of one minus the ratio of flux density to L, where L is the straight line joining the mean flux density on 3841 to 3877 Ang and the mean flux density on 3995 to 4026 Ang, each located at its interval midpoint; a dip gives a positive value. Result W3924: 6.8 Ang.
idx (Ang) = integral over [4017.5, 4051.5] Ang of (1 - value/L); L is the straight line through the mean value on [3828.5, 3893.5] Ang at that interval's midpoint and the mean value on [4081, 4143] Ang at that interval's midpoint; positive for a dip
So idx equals -4.4 Ang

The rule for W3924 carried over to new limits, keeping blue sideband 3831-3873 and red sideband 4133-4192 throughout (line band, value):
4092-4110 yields 2.03 Ang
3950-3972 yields 3.17 Ang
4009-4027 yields -2.04 Ang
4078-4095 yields 0.33 Ang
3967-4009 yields 0.30 Ang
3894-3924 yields -2.35 Ang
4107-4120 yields 1.46 Ang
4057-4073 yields -1.09 Ang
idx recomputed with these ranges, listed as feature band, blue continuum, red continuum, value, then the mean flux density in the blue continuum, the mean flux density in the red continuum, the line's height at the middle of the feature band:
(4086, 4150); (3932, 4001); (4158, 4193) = 2.4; 7.59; 8.72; 8.41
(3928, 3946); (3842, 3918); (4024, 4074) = 2.1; 8.12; 8.75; 8.33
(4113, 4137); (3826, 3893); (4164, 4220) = -0.4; 7.61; 8.43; 8.27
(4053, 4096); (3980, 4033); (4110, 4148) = 0.3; 8.93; 8.34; 8.6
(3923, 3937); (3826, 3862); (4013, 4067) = 0.8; 7.41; 8.89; 8.06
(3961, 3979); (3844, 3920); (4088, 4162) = 3.9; 8.17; 8.18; 8.17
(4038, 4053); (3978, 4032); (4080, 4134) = -0.3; 8.91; 7.91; 8.51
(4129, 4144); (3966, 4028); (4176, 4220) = -0.7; 8.38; 8.38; 8.38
